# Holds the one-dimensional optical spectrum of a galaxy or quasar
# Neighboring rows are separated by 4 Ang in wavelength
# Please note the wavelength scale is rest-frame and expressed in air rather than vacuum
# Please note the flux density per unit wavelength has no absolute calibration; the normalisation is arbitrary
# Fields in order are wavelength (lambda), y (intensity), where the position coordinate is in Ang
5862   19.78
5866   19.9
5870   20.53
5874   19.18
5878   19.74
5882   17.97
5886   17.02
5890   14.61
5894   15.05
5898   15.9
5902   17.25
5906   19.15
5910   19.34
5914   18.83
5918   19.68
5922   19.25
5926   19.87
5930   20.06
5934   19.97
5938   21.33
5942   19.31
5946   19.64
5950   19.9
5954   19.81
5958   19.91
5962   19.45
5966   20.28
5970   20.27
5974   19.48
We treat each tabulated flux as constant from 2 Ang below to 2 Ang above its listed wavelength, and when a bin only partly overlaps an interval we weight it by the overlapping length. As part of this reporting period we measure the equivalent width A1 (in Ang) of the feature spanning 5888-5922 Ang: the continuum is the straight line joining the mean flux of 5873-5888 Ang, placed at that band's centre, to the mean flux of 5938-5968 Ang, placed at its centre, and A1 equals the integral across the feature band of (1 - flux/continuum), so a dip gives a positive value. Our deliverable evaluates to 2.4 Ang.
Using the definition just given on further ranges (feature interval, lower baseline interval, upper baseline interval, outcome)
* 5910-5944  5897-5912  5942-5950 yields -1.6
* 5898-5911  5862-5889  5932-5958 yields 0.9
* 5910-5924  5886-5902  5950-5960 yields -1.6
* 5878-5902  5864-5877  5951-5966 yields 4.0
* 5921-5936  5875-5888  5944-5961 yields -0.4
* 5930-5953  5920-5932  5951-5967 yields -0.3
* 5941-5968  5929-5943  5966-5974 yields 0.5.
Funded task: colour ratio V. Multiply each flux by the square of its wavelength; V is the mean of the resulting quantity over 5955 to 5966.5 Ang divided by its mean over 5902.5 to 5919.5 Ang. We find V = 1.1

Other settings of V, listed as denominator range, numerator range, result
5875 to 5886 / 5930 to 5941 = 1.12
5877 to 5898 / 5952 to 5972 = 1.23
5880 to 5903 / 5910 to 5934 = 1.22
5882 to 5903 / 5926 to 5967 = 1.26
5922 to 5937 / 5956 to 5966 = 1.00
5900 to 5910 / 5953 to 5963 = 1.09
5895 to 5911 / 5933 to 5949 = 1.15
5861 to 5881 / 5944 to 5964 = 1.03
